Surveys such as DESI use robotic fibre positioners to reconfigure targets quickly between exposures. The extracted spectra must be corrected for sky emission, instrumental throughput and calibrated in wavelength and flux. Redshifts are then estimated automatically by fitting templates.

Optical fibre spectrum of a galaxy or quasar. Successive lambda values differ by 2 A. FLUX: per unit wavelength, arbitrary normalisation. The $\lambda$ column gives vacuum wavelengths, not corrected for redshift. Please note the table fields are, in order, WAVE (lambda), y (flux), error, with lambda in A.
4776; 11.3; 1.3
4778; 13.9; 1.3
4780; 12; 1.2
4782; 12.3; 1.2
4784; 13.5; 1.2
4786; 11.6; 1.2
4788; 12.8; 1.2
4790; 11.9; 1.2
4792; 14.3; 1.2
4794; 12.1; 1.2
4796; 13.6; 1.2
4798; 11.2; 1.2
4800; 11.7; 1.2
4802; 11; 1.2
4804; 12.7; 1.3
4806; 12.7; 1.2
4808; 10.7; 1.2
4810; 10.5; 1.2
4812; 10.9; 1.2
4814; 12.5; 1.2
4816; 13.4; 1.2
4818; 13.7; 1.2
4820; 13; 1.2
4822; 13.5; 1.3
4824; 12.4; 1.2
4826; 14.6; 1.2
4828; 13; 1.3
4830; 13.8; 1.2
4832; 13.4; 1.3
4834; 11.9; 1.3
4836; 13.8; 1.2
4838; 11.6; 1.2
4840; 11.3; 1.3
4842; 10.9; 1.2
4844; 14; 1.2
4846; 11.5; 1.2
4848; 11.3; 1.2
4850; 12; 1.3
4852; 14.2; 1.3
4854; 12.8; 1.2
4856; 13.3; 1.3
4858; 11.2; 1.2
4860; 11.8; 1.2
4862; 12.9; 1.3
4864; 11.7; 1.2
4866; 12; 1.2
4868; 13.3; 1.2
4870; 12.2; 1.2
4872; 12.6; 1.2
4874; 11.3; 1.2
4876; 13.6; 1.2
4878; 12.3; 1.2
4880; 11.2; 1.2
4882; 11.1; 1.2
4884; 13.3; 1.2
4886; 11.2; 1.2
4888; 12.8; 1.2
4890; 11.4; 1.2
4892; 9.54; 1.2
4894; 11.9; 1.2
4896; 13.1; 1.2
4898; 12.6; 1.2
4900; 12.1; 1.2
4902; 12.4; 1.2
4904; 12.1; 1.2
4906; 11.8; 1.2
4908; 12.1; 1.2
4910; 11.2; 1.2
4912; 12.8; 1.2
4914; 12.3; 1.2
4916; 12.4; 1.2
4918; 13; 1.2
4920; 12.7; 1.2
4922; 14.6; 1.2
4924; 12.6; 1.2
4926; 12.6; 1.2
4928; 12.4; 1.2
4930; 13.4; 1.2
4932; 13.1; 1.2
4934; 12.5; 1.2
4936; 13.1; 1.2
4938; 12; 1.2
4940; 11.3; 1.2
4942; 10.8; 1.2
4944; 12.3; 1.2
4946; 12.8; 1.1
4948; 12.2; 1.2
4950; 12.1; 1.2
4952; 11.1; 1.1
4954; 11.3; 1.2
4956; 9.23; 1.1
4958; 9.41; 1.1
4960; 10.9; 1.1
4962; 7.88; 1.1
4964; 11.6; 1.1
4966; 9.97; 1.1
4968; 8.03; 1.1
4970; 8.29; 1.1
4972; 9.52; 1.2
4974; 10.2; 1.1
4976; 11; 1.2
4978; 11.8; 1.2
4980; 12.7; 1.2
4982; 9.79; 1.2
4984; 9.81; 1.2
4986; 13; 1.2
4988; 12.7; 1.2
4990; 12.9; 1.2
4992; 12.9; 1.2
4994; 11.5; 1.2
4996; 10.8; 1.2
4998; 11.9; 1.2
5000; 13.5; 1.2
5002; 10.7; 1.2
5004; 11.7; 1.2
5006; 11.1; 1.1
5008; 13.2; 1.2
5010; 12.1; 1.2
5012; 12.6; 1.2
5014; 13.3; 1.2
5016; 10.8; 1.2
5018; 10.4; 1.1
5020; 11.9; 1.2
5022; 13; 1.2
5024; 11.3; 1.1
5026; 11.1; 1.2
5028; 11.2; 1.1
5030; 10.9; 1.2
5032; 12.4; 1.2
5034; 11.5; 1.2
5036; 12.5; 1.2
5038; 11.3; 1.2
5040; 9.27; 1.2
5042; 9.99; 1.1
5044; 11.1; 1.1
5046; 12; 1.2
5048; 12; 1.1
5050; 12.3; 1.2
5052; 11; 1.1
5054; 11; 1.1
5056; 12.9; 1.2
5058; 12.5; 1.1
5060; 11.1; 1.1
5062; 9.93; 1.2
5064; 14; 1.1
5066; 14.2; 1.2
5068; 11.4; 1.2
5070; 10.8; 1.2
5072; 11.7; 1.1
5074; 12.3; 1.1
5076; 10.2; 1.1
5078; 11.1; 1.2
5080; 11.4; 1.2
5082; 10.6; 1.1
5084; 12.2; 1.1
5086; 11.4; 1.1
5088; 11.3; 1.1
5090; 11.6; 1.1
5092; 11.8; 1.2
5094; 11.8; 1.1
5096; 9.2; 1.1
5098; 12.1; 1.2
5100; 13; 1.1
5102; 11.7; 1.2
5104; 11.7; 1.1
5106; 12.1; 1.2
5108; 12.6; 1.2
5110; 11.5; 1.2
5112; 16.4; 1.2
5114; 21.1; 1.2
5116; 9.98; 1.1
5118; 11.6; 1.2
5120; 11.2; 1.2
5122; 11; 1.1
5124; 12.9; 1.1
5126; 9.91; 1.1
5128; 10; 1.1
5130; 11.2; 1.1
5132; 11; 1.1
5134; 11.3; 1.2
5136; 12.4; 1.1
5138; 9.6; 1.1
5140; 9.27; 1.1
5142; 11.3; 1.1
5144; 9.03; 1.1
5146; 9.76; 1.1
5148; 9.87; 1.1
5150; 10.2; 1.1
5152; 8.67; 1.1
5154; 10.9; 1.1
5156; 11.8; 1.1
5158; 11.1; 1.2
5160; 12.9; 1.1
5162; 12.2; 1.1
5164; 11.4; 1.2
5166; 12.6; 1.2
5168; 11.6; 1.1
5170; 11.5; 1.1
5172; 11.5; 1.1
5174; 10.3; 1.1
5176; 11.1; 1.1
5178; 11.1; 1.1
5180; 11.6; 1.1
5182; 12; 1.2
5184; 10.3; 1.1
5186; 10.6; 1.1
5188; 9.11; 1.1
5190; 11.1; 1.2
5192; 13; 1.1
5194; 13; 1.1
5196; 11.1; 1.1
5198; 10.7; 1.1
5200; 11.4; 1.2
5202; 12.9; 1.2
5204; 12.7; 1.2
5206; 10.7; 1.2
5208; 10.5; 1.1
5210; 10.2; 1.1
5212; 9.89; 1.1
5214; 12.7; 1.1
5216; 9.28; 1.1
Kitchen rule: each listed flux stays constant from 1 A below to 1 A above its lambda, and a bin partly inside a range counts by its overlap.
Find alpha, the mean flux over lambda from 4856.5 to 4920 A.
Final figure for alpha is 12.1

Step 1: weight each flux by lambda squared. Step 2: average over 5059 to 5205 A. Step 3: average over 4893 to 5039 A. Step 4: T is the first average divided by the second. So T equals 1.0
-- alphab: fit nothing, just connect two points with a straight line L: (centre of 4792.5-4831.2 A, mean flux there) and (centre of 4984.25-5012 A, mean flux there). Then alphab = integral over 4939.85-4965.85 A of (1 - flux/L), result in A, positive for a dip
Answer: 2.7 A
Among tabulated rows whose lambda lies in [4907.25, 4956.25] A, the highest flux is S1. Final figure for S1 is 14.6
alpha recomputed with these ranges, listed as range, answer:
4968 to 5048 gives 11.4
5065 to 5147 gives 11.6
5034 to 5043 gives 10.8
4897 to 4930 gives 12.5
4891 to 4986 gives 11.6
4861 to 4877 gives 12.4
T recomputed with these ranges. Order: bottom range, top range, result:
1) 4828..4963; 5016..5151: 1.03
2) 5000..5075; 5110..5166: 1.01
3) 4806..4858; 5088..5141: 1.06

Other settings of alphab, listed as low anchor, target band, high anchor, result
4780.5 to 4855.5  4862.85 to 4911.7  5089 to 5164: 0.9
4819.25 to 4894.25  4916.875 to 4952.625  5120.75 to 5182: -1.5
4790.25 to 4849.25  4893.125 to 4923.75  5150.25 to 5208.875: -0.8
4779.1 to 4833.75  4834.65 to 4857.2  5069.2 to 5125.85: 0.1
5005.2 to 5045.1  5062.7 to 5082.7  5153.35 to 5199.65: -0.4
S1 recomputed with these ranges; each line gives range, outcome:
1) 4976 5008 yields 13.5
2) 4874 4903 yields 13.6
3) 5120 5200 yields 13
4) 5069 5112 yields 16.4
